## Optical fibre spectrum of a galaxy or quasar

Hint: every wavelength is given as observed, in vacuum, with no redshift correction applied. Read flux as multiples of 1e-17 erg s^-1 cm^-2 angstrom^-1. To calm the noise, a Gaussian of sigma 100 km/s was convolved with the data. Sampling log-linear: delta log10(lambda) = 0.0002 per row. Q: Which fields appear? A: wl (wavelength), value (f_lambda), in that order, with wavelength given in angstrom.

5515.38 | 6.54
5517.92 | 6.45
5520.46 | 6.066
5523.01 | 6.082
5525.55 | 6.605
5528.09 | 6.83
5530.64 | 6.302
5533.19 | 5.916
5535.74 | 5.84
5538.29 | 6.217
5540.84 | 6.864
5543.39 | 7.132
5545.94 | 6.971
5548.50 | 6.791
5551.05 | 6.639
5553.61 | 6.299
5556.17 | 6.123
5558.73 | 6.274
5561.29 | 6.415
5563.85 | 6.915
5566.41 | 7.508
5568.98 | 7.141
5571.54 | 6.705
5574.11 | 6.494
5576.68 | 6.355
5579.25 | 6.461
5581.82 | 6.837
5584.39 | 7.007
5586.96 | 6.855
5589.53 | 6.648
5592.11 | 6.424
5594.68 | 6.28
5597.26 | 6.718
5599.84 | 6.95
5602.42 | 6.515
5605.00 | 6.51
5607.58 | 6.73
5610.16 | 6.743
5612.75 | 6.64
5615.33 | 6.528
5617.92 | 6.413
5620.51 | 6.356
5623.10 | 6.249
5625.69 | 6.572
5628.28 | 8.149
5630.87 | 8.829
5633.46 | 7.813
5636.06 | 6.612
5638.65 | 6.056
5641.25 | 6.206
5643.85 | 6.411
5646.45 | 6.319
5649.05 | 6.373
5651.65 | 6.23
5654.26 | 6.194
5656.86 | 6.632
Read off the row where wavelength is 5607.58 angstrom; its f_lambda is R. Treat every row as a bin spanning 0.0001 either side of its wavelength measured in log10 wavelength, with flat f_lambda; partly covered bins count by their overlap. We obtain 6.73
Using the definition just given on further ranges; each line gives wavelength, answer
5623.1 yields 6.249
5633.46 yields 7.813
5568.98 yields 7.141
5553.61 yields 6.299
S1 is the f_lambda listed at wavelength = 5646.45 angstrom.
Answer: 6.319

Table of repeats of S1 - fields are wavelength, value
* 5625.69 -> 6.572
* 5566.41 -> 7.508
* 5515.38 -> 6.54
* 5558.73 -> 6.274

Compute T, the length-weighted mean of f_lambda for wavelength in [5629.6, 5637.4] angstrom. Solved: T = 7.74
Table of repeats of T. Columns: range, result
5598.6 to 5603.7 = 6.73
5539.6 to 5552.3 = 6.88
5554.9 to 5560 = 6.2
